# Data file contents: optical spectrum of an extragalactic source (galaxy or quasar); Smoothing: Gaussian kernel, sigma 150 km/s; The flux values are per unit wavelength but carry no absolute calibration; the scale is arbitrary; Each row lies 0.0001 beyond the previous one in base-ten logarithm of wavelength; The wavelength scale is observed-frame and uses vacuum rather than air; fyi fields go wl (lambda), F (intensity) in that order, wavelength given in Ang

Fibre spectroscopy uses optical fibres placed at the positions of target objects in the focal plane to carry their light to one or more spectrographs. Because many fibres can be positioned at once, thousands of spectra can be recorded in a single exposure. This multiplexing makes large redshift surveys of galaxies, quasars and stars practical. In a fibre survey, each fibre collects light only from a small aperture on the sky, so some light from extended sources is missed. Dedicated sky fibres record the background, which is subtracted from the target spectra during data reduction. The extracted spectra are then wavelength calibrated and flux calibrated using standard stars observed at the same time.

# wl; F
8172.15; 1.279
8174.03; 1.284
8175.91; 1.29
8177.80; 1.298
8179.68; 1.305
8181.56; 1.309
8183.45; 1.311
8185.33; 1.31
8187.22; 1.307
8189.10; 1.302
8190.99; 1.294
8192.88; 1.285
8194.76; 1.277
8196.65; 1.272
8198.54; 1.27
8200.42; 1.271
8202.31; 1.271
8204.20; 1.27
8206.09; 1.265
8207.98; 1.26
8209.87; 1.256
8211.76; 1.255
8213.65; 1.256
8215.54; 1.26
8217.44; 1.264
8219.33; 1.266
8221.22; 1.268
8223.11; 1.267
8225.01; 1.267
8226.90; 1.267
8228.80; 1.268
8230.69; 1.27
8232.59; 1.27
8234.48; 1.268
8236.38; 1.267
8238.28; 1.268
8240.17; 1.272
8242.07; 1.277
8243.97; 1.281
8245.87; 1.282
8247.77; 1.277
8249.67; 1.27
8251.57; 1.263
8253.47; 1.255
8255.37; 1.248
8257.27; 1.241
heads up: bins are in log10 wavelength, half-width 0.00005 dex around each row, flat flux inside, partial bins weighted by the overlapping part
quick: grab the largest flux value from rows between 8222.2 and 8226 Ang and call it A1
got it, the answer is 1.267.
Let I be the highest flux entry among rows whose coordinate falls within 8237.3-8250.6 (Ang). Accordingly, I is 1.282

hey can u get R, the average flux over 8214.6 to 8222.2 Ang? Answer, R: 1.26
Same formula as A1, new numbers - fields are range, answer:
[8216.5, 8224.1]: 1.268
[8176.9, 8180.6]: 1.305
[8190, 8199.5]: 1.294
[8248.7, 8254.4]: 1.27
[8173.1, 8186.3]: 1.311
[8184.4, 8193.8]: 1.31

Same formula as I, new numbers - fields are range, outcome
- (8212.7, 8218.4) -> 1.264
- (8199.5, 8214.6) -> 1.271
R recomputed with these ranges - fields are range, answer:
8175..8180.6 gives 1.3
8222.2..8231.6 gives 1.27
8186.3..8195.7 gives 1.29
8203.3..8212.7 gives 1.26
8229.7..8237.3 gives 1.27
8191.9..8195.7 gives 1.28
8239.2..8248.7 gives 1.28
